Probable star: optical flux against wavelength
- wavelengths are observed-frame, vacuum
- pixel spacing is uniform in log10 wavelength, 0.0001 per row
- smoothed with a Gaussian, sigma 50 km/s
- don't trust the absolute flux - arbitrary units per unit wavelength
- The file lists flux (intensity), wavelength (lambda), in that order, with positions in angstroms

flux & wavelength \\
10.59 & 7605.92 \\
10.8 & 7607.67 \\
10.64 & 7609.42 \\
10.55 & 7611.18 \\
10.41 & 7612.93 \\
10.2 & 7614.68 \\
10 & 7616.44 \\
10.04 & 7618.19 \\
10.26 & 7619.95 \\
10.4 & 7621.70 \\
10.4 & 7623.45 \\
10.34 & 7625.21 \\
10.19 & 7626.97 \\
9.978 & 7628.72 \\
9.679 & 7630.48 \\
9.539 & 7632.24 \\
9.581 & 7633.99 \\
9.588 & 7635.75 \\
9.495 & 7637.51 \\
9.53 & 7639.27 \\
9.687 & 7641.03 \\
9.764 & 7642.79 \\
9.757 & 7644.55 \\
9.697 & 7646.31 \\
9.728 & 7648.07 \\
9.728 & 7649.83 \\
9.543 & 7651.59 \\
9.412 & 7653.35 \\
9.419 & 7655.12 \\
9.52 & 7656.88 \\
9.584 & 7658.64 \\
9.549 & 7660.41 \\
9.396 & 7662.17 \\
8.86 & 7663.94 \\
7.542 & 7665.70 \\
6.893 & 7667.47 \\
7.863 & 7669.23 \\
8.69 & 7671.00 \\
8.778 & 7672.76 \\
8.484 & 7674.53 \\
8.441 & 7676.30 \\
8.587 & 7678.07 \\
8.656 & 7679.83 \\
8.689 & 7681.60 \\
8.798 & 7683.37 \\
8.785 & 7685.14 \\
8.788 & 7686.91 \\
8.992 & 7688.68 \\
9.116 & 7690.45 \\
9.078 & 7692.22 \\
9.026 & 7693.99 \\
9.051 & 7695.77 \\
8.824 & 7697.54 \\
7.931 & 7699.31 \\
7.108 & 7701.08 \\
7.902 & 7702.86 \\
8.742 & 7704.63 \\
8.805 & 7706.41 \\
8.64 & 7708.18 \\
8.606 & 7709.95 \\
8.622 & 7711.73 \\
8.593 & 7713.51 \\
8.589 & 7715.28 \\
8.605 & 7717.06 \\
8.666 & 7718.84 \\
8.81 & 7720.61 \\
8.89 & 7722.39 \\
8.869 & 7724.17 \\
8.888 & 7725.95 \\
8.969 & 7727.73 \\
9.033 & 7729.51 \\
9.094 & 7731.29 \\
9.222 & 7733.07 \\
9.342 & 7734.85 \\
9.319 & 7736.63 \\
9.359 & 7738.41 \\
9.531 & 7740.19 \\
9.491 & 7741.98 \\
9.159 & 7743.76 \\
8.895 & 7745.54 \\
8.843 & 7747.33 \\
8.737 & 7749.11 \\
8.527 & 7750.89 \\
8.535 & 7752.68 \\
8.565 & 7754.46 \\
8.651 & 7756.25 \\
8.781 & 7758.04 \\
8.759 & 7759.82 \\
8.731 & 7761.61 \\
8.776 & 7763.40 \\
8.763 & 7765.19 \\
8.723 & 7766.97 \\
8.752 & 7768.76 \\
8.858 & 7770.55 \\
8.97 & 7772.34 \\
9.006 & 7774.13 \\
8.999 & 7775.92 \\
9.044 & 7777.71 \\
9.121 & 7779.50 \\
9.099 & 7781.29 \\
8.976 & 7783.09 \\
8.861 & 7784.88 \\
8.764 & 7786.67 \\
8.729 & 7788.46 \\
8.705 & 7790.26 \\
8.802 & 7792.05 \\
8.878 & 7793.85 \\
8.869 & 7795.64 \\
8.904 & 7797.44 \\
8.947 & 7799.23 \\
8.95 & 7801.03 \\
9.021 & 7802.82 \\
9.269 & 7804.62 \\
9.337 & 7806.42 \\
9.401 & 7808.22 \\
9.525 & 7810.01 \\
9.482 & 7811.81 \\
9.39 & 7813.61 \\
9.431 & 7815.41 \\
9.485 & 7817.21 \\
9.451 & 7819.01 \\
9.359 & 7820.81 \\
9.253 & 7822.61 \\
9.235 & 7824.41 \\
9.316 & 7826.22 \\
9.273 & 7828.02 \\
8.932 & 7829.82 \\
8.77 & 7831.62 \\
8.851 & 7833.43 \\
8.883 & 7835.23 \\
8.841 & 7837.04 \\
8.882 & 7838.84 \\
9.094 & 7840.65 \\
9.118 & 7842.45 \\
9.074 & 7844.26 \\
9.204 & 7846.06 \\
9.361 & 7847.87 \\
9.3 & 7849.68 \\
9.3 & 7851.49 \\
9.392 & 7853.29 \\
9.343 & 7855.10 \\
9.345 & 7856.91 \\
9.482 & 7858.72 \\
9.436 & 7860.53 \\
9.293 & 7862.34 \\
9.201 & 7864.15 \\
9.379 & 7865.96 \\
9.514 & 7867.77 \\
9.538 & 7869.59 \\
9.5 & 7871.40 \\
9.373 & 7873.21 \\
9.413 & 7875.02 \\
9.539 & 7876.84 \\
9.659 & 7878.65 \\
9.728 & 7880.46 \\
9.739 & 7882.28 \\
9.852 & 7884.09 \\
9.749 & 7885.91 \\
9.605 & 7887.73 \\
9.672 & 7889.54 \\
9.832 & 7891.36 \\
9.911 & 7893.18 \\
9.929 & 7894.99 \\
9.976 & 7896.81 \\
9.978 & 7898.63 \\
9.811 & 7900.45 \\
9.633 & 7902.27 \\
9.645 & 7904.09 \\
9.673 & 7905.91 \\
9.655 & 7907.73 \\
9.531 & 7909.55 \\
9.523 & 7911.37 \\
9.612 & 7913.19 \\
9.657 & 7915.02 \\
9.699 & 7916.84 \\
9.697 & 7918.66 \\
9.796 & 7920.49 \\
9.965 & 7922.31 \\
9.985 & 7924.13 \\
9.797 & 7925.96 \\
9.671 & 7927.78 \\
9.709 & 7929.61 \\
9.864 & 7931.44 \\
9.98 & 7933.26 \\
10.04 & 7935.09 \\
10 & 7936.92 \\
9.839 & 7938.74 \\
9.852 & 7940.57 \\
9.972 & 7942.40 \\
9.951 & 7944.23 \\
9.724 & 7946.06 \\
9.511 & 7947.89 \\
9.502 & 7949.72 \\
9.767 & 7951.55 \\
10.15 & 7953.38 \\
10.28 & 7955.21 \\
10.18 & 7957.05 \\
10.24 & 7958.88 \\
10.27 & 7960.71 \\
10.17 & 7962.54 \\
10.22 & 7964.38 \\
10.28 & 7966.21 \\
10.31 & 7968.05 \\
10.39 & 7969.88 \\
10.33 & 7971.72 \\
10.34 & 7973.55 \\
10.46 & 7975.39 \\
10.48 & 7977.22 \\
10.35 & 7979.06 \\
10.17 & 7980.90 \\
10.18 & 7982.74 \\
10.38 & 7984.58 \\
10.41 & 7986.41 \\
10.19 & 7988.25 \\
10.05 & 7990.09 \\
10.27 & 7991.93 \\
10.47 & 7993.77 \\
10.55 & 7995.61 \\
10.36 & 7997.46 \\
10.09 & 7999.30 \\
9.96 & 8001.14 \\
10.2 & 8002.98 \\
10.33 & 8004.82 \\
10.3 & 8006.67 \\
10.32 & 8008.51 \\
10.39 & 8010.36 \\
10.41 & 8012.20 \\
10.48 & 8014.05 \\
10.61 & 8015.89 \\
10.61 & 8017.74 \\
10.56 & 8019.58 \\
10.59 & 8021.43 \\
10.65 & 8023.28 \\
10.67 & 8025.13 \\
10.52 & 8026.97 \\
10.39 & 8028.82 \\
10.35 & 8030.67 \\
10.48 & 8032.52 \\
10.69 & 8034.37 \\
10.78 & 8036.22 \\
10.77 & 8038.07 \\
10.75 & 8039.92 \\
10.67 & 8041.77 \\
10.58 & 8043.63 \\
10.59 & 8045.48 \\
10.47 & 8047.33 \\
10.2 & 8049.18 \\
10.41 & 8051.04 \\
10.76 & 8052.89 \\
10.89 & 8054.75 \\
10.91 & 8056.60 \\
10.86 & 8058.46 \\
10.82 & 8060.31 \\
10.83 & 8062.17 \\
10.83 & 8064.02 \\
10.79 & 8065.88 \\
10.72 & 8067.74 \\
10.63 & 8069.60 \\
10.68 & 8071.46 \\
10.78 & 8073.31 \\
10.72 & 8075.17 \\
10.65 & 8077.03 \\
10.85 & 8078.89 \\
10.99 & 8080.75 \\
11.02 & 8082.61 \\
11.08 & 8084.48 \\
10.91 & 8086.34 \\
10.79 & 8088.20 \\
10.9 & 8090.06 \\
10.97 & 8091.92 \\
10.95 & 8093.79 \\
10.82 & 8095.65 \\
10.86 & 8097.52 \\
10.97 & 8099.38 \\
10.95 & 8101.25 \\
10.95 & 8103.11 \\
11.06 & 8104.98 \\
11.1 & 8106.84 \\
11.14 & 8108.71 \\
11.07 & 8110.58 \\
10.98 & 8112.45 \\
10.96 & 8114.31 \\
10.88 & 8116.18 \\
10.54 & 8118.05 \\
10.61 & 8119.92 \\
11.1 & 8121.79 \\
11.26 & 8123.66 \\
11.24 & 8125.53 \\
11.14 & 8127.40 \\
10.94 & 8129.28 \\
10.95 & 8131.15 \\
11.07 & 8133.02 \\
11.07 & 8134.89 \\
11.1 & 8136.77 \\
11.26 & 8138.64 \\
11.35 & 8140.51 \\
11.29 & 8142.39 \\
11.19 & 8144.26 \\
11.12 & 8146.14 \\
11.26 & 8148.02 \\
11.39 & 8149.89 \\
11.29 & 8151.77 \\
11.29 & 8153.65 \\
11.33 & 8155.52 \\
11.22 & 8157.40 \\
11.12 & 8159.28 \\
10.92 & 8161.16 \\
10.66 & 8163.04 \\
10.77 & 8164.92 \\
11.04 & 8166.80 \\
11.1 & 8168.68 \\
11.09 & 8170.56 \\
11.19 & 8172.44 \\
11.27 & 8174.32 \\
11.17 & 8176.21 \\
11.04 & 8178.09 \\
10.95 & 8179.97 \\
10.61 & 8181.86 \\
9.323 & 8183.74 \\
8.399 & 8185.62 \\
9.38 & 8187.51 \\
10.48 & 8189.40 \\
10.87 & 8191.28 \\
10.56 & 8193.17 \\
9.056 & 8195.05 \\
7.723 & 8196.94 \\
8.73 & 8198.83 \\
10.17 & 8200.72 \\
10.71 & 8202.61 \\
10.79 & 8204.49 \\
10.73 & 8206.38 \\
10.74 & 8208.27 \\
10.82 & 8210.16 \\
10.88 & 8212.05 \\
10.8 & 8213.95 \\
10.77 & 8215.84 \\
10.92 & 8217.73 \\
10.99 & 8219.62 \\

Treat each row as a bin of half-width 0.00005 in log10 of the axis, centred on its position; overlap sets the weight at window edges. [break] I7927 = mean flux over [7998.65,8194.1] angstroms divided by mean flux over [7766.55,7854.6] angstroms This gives 1.19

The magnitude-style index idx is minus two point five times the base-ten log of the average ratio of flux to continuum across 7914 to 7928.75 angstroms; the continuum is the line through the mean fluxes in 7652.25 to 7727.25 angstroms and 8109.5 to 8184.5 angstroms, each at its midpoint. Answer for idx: 0.01 mag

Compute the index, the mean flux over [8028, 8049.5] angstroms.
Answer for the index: 10.6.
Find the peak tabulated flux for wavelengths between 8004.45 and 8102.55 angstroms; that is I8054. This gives 11.08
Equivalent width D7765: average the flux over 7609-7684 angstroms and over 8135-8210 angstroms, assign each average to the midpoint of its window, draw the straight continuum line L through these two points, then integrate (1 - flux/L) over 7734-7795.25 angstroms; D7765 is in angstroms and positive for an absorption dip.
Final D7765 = 5.0 angstroms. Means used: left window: 9.43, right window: 10.7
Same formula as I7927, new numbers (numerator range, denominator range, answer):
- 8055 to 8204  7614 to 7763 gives 1.19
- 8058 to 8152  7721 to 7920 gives 1.19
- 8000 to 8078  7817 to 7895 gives 1.13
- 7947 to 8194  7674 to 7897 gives 1.18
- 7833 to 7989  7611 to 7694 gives 1.04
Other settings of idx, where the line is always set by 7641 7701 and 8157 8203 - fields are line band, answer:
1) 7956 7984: -0.056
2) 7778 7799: 0.044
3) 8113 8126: -0.076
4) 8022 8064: -0.070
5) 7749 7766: 0.060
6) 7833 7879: 0.019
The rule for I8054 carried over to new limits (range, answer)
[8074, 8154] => 11.39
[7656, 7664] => 9.584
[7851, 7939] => 10.04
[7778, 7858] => 9.525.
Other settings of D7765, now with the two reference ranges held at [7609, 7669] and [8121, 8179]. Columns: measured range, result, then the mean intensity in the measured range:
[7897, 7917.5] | 1.5 angstroms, 9.68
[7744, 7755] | 1.4 angstroms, 8.72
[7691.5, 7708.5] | 2.3 angstroms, 8.5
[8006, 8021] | 0.4 angstroms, 10.5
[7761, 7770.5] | 1.2 angstroms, 8.76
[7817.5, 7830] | 1.1 angstroms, 9.29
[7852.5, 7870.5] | 1.6 angstroms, 9.39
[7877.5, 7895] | 1.0 angstroms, 9.76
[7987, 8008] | 0.9 angstroms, 10.3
